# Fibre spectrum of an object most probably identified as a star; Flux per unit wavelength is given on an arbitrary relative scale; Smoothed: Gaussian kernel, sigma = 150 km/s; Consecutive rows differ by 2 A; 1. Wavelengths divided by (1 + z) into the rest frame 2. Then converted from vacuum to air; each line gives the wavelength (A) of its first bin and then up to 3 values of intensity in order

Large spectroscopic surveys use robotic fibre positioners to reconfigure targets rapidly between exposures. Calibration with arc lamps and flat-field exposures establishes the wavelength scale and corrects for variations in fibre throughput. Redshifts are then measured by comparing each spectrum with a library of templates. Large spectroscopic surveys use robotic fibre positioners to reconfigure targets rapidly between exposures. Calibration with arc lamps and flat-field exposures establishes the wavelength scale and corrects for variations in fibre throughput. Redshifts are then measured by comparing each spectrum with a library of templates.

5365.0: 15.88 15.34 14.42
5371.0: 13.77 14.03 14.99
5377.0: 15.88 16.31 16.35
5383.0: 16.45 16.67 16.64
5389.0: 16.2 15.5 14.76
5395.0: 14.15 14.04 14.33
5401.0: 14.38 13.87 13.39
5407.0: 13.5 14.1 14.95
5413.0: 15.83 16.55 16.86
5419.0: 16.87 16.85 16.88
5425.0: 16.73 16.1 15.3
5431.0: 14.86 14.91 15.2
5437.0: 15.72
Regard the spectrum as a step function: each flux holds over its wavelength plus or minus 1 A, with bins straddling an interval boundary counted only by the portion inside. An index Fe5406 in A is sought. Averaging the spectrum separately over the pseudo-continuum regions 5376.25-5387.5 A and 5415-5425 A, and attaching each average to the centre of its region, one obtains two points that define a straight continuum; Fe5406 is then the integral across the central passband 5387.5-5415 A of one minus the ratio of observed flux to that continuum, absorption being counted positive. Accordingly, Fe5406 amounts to 3.2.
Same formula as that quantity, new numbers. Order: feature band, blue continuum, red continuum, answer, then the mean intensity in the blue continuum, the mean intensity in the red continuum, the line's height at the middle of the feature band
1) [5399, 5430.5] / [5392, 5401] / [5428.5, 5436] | -1.6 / 14.3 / 15.1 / 14.7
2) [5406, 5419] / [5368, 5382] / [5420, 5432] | 0.4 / 15.1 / 16.1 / 15.9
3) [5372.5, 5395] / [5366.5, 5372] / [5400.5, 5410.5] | -2.5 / 14.4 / 13.9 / 14.2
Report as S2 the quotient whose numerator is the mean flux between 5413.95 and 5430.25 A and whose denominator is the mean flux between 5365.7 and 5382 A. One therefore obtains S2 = 1.1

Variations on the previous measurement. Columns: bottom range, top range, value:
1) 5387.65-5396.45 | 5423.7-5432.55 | 1.04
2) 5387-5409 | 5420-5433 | 1.11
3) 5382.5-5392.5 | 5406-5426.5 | 0.98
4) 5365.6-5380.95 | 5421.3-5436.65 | 1.05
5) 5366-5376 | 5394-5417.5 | 1.01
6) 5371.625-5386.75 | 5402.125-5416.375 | 0.93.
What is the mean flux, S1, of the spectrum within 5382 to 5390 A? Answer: 16.5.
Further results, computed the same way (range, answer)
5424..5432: 15.7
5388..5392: 15.8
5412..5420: 16.5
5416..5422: 16.9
